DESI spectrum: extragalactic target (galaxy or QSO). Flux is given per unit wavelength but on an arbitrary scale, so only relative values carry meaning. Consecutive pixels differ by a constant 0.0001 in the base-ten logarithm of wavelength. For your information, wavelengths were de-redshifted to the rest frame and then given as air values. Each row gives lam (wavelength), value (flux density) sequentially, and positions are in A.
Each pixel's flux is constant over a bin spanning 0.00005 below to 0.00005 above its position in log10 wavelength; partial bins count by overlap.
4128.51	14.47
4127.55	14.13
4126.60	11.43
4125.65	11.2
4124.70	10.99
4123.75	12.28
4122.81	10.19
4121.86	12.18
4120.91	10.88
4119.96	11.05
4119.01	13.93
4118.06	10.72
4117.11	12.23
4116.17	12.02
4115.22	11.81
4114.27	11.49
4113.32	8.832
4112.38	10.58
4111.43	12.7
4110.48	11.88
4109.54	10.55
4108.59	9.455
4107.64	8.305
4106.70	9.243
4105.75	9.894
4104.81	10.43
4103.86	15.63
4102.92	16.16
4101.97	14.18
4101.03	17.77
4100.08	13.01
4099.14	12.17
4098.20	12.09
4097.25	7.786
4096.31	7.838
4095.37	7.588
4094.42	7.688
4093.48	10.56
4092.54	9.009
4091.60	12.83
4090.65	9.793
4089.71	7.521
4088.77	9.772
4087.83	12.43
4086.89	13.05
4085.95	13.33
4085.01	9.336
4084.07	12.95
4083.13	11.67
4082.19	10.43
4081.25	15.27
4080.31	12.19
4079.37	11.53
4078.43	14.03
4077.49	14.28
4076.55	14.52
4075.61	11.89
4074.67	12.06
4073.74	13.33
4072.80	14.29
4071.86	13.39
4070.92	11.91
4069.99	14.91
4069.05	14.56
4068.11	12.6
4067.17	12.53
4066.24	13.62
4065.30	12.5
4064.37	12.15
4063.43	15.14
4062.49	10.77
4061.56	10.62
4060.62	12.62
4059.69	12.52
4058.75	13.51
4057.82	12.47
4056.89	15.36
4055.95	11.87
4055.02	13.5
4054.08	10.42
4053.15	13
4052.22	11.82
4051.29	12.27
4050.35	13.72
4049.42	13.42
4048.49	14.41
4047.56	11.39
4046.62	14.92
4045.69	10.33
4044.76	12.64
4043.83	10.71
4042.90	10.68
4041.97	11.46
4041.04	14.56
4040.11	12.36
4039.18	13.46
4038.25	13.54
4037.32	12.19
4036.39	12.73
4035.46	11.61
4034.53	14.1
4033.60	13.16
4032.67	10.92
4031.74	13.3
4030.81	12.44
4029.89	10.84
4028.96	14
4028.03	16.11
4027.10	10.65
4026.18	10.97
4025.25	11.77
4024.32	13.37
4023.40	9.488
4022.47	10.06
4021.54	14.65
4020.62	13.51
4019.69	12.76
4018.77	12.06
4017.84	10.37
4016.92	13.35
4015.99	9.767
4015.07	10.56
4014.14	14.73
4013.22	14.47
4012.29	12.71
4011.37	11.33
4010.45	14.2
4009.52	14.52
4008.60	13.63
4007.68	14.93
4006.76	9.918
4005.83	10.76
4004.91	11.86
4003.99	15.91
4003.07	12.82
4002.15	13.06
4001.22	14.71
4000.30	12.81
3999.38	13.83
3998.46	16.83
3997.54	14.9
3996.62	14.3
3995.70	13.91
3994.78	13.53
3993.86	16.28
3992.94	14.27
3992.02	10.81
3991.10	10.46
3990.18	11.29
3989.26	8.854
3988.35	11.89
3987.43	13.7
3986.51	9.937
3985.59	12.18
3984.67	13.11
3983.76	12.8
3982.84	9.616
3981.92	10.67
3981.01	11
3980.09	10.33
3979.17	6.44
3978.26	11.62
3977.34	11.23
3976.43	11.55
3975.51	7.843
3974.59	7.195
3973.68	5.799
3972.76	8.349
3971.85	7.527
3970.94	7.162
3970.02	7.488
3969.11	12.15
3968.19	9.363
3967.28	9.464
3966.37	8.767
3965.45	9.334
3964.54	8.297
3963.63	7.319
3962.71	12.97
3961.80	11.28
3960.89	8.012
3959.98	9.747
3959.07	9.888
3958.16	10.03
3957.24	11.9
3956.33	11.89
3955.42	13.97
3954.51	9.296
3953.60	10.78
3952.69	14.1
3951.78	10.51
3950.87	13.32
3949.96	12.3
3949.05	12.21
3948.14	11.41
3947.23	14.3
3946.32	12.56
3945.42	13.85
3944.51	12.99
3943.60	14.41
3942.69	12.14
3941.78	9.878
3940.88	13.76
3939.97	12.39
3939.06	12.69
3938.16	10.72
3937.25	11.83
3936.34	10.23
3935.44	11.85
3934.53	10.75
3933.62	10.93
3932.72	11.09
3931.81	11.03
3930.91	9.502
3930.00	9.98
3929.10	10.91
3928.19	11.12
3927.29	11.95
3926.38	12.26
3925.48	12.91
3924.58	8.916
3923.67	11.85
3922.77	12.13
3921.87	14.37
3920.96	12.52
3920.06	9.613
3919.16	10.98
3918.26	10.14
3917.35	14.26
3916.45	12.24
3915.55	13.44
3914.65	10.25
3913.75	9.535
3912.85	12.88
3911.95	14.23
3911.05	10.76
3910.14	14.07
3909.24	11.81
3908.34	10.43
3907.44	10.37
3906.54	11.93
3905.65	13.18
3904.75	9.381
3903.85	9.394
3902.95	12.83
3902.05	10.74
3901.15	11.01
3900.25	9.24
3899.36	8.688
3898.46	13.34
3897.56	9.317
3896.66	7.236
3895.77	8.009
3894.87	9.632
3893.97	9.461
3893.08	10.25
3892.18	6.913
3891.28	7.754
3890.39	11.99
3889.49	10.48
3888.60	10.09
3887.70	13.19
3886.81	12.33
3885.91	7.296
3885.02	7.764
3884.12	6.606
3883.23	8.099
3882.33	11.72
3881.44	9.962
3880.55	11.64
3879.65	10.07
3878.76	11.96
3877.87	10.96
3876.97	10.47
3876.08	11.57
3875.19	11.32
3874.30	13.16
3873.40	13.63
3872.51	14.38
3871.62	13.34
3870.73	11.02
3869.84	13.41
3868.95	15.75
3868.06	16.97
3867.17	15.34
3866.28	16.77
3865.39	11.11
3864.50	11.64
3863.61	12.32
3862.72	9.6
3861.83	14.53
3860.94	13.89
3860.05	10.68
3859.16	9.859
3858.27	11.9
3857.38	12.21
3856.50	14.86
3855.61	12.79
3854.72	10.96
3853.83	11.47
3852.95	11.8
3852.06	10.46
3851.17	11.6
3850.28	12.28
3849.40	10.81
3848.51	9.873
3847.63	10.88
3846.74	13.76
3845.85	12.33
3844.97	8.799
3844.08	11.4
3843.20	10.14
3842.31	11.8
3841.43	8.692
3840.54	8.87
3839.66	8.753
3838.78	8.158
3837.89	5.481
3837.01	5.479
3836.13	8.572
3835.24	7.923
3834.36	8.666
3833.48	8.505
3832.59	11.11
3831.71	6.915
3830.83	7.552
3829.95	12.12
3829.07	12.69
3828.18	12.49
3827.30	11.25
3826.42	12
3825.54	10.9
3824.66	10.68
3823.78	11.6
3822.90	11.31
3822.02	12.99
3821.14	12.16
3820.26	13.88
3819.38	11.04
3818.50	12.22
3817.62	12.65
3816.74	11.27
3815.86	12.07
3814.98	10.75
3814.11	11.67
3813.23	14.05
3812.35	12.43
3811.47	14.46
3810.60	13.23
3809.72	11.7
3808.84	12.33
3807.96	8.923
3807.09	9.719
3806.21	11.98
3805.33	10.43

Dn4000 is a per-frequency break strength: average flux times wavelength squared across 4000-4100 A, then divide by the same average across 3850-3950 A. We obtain 1.2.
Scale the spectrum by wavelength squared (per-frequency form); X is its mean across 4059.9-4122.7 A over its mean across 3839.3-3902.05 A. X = 1.2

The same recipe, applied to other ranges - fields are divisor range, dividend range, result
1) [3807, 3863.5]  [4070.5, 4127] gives 1.20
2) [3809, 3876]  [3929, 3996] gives 1.01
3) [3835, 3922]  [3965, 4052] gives 1.15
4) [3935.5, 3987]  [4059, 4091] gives 1.23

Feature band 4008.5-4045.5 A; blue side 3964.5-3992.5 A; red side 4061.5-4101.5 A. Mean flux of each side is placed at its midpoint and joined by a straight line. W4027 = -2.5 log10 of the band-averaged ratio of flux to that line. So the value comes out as -0.15 mag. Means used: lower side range 9.91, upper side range 12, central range 12.5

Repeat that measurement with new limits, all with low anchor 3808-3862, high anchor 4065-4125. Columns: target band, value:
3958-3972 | 0.222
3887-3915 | 0.064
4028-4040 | -0.105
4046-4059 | -0.113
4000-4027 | -0.089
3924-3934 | 0.035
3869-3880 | -0.100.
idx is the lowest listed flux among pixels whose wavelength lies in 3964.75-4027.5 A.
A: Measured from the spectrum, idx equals 5.799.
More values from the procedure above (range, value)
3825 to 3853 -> 5.479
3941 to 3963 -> 8.012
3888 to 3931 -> 6.913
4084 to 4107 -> 7.521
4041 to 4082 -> 10.33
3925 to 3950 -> 9.502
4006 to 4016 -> 9.767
